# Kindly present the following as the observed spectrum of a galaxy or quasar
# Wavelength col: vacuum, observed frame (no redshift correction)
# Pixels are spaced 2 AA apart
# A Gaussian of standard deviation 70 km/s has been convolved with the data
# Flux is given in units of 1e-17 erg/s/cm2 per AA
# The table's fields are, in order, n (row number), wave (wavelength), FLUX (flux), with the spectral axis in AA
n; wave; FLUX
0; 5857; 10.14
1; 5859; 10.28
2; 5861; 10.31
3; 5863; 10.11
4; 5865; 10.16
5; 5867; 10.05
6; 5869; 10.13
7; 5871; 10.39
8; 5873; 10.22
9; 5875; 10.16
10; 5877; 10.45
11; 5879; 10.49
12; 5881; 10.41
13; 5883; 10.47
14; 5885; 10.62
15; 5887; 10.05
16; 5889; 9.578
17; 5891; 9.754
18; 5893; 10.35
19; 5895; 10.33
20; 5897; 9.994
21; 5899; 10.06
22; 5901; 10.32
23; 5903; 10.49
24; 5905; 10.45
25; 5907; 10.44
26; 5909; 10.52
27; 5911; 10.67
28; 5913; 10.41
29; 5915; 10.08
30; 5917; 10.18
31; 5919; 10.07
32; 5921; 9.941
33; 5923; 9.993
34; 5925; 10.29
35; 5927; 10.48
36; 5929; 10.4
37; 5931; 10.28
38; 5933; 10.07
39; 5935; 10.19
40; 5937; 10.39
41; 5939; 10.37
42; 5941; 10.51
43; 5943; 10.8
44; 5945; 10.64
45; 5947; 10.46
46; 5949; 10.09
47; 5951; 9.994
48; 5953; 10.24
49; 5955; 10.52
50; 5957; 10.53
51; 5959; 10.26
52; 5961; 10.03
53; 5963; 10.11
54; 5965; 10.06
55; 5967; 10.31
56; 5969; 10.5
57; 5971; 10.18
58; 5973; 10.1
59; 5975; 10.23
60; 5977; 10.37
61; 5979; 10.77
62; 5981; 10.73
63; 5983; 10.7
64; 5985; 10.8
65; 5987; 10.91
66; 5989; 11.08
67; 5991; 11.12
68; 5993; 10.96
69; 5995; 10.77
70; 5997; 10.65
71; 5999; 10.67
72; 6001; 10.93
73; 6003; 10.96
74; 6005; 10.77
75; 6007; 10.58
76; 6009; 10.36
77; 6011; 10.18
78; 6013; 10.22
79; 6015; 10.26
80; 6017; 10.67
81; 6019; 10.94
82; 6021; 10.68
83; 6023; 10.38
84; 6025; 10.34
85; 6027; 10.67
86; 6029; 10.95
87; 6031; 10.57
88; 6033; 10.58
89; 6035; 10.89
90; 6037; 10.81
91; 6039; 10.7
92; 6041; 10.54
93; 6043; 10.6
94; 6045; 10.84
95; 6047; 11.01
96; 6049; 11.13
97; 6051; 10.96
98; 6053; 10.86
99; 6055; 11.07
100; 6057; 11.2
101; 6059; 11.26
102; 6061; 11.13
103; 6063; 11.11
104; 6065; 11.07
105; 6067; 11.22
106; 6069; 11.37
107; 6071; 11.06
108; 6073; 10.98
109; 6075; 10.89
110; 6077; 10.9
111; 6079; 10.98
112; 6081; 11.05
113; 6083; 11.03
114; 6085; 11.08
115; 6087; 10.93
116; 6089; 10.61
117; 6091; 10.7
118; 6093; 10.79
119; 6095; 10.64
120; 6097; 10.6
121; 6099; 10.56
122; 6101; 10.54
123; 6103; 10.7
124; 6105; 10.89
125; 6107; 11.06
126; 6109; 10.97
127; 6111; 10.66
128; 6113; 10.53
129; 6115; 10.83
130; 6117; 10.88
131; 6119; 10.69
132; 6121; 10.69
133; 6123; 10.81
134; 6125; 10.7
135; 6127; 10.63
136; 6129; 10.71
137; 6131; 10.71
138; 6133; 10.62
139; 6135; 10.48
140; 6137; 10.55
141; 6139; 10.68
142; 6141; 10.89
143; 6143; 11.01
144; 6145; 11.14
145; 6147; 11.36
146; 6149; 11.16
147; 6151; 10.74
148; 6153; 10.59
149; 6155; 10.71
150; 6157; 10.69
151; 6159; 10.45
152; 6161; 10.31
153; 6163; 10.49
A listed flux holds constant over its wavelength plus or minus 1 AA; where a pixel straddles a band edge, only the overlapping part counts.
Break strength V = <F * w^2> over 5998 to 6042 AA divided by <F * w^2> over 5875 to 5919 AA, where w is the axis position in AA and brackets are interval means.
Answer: 1.08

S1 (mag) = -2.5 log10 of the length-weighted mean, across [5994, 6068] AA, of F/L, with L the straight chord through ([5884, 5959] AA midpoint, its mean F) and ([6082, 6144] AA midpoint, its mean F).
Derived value -0.02 mag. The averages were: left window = 10.3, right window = 10.7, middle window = 10.8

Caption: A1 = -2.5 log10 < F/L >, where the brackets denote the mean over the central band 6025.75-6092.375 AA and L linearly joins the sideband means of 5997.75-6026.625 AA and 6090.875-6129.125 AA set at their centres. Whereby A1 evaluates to -0.03 mag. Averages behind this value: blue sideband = 10.6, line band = 10.9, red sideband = 10.7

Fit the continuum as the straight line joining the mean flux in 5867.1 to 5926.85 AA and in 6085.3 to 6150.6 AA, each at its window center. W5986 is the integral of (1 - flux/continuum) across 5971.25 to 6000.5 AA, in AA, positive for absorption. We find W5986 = -0.65 AA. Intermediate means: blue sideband 10.3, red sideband 10.8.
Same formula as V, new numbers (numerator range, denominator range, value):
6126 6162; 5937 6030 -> 1.08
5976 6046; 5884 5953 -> 1.07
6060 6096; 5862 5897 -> 1.15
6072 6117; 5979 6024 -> 1.04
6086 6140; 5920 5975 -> 1.10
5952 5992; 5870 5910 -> 1.05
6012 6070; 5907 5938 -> 1.10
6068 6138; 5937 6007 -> 1.07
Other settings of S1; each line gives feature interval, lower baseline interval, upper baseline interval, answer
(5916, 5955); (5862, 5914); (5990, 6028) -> 0.013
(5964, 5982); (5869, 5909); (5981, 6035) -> 0.021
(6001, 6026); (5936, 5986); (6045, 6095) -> 0.014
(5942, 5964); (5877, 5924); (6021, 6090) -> 0.014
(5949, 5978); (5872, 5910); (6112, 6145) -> 0.018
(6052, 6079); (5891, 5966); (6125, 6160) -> -0.049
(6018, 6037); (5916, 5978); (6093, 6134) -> -0.019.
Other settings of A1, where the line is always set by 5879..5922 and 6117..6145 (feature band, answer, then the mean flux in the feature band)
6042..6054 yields -0.03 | 10.9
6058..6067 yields -0.06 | 11.2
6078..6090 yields -0.03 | 10.9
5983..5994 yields -0.05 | 10.9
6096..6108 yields -0.01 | 10.7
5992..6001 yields -0.03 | 10.8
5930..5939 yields 0.01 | 10.2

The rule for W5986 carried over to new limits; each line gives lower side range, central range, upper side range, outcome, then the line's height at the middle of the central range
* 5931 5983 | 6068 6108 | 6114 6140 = -1.0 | 10.6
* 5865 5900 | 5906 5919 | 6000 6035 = -0.1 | 10.3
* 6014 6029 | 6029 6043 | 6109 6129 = -0.1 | 10.6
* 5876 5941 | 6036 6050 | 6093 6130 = -0.3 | 10.6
